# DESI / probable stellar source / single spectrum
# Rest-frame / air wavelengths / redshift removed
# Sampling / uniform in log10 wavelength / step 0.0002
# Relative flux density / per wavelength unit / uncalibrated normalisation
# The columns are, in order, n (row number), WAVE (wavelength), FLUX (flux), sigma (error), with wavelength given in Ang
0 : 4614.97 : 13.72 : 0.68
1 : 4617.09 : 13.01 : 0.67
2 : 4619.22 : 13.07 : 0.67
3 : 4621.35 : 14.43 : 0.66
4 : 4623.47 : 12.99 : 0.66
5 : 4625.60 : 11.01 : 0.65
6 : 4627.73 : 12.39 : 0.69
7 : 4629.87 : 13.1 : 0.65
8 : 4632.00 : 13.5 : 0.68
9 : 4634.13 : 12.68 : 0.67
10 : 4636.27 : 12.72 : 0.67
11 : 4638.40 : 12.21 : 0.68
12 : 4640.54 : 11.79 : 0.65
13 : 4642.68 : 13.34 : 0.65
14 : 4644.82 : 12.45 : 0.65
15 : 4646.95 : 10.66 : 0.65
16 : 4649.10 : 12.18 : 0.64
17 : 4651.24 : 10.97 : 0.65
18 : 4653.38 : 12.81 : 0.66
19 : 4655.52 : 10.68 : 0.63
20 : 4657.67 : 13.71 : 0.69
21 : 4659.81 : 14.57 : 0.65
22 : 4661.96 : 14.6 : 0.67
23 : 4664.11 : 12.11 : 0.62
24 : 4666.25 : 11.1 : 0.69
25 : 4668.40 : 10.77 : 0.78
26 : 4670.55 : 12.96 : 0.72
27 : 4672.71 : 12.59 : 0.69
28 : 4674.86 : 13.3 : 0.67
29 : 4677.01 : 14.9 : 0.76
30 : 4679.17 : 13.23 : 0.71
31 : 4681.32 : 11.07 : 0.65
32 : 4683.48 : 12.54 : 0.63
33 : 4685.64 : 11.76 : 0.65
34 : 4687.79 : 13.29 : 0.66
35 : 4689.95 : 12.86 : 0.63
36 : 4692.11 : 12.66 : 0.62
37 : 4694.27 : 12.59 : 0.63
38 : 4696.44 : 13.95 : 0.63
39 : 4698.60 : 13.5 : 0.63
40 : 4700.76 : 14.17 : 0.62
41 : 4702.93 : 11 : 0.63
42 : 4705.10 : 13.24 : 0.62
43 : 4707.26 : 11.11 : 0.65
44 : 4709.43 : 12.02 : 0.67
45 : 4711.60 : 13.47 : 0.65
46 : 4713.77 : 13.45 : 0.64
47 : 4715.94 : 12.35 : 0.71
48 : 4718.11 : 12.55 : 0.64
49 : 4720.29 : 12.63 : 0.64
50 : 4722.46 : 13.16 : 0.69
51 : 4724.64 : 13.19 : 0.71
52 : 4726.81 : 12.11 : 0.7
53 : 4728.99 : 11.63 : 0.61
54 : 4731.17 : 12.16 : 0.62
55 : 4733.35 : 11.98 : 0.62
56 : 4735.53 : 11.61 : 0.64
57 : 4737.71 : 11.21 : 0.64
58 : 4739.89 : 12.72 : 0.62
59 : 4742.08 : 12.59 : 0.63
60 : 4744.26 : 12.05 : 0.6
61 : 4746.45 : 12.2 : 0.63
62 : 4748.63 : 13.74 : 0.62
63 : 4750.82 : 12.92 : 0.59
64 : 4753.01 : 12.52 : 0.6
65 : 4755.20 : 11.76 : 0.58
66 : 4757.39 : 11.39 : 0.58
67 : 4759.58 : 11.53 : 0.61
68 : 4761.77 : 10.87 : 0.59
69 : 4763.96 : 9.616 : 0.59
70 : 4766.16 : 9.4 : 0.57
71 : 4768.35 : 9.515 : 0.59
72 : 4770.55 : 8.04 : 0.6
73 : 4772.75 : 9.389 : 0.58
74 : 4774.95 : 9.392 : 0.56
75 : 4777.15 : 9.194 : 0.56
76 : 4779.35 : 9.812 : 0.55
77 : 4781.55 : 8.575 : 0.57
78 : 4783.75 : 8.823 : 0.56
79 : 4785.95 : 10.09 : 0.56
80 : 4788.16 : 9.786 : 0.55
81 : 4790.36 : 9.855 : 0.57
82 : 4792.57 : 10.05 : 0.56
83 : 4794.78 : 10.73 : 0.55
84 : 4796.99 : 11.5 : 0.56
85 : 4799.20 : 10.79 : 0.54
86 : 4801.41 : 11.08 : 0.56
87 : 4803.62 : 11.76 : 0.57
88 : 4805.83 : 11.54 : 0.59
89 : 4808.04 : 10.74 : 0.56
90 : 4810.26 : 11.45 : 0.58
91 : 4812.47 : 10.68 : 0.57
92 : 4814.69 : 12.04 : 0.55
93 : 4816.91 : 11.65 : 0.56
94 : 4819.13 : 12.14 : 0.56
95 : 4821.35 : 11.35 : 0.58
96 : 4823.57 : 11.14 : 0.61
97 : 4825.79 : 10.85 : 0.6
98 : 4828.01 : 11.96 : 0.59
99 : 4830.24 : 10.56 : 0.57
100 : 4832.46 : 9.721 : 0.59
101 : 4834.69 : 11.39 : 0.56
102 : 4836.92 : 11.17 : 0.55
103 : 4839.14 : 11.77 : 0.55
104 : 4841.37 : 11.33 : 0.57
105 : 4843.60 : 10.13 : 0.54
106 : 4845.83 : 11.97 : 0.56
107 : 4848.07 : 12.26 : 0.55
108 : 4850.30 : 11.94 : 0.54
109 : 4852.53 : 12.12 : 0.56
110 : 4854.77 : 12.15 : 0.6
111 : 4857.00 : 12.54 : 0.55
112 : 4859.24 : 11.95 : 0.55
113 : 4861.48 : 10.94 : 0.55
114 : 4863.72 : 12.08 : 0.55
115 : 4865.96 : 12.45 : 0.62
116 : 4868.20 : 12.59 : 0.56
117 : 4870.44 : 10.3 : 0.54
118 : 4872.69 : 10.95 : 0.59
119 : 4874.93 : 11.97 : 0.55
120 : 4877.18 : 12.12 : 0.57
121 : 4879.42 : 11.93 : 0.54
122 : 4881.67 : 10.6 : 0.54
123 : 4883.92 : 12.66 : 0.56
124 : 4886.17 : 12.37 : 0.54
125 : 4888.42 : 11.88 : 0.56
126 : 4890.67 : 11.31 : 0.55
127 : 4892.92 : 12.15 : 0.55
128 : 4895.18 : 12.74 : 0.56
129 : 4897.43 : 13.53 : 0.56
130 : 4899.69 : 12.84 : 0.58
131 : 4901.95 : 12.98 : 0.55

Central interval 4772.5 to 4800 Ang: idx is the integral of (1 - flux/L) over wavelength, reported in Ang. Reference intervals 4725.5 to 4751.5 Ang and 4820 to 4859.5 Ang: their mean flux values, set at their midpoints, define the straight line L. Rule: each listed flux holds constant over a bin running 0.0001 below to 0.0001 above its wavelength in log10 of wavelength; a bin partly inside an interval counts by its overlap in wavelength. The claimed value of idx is 4.7 Ang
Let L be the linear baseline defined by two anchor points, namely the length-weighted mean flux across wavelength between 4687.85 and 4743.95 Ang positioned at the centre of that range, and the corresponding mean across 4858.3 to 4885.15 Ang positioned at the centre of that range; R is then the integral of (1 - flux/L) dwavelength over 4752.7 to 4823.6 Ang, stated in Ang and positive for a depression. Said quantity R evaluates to 9.6 Ang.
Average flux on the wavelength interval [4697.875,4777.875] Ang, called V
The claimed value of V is 11.8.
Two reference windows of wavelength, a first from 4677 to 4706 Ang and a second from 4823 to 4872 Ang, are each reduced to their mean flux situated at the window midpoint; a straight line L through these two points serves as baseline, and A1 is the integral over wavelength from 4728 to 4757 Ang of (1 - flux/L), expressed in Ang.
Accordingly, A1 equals 0.42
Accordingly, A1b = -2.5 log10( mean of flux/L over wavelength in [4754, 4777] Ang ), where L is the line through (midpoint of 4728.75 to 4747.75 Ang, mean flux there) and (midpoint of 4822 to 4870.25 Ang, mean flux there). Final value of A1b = 0.18 mag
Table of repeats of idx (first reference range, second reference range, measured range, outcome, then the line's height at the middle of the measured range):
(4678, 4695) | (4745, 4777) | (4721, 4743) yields -1.4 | 11.5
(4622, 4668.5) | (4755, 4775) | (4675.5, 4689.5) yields -1.3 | 11.7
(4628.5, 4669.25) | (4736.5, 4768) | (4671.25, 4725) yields -3.3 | 12.1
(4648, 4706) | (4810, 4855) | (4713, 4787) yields 5.0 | 12.1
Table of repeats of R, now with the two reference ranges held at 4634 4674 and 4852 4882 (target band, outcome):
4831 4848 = 1.0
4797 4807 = 0.5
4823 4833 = 0.8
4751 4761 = 0.2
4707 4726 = -0.8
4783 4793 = 1.9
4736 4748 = -0.1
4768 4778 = 2.5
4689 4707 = -1.0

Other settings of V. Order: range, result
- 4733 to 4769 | 11.6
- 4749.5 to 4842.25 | 10.7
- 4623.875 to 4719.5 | 12.6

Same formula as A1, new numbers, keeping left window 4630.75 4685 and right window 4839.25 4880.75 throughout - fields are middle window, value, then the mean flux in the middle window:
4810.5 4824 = 0.5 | 11.5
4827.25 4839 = 0.9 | 11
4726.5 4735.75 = 0.3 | 11.9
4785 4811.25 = 2.6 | 10.8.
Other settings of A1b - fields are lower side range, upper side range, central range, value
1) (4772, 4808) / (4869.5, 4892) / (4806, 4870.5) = -0.06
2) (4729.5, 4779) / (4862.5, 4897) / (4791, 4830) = 0.03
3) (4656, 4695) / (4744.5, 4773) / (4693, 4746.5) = -0.06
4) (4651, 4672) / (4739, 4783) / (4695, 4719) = -0.09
